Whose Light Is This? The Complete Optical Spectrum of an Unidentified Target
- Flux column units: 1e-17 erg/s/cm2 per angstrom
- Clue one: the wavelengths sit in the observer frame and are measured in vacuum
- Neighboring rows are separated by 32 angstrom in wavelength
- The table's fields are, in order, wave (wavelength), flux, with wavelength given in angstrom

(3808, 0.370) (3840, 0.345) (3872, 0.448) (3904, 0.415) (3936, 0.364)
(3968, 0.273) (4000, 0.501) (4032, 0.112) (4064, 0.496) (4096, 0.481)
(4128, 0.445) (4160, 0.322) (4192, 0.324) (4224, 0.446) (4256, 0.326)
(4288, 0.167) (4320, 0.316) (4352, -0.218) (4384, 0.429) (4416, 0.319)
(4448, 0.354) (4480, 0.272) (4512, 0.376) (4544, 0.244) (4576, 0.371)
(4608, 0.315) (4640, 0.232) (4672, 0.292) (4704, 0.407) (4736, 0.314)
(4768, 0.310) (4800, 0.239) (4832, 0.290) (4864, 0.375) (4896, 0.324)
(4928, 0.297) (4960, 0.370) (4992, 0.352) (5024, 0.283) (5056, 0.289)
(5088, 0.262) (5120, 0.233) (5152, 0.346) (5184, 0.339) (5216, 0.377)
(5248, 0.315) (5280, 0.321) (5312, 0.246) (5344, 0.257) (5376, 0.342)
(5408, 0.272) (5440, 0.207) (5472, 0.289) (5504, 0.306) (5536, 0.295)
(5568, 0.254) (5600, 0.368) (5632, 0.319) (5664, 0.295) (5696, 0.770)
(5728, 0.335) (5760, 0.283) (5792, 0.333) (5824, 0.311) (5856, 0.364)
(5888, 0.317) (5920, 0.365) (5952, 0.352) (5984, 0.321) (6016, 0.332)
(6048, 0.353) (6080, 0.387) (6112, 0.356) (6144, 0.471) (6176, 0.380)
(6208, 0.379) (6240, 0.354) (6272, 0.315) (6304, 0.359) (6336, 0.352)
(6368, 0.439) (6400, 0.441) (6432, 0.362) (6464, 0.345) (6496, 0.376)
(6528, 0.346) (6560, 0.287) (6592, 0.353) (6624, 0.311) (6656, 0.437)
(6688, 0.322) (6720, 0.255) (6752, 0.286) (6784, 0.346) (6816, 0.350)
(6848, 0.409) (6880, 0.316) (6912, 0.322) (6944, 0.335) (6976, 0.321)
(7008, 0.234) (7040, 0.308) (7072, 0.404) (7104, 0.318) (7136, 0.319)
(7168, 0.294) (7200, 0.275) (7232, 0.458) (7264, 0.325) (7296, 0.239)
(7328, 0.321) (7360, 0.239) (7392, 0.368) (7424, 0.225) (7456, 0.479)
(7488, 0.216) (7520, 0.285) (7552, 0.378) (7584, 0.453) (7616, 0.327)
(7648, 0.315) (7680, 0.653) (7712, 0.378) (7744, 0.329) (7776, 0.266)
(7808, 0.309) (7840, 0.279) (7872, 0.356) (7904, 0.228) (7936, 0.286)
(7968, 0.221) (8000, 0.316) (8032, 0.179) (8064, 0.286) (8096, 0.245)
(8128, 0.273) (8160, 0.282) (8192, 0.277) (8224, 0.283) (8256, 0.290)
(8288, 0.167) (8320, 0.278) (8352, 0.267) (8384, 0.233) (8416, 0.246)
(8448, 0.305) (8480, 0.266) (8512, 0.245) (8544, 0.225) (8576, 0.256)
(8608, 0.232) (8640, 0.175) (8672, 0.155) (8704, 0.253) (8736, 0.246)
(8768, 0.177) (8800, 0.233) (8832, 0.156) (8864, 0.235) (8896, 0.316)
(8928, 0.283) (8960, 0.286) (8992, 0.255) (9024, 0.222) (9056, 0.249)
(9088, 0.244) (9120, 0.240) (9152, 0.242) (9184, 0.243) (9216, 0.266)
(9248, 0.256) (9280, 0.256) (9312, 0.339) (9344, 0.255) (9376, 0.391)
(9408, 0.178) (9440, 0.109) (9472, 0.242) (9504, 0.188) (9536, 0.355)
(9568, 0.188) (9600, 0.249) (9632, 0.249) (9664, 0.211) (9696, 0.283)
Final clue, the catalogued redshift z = 0.531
